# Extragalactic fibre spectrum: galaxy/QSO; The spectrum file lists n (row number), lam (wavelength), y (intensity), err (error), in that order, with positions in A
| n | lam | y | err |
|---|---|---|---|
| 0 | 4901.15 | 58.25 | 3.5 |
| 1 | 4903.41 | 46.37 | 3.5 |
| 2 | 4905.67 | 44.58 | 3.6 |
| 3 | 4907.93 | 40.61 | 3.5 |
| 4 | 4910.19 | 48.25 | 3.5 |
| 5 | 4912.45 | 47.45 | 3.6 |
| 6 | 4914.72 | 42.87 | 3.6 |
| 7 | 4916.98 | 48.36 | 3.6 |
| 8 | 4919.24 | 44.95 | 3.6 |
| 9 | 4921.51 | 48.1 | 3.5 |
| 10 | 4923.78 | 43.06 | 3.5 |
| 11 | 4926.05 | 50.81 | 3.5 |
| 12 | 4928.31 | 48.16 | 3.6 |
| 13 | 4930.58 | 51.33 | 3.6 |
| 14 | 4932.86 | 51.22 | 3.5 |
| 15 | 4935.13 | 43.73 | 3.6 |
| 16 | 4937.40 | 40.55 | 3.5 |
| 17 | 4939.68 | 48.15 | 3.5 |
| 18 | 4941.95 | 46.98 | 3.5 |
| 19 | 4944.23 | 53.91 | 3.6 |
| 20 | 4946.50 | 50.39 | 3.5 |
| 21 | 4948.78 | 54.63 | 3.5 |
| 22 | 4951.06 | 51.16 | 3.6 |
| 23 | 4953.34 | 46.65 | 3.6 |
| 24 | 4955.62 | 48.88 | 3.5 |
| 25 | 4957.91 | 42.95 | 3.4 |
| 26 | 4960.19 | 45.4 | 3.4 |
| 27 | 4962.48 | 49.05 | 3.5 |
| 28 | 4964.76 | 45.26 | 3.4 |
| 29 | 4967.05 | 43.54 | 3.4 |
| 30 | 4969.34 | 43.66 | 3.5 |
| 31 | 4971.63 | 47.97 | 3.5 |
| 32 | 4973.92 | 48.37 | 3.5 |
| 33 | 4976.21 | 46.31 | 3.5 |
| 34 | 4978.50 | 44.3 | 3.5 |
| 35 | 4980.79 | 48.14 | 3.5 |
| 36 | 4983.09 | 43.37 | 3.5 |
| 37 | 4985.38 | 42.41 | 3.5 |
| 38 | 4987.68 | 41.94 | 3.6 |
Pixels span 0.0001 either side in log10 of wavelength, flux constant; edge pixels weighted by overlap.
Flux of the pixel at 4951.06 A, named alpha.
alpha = 51.16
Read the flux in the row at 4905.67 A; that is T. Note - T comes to 44.58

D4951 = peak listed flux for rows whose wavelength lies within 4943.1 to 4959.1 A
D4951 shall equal 54.63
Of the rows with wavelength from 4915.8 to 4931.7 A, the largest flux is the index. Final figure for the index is 51.33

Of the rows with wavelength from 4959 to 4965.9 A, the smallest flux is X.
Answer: 45.26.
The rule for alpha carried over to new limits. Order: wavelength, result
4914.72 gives 42.87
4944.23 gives 53.91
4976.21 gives 46.31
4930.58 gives 51.33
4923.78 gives 43.06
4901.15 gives 58.25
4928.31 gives 48.16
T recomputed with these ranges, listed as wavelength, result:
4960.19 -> 45.4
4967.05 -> 43.54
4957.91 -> 42.95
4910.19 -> 48.25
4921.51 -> 48.1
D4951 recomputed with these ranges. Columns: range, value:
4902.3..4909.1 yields 46.37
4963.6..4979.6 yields 48.37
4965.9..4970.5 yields 43.66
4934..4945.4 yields 53.91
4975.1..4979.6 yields 46.31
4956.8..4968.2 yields 49.05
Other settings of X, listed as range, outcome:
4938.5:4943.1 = 46.98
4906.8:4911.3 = 40.61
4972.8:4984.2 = 43.37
